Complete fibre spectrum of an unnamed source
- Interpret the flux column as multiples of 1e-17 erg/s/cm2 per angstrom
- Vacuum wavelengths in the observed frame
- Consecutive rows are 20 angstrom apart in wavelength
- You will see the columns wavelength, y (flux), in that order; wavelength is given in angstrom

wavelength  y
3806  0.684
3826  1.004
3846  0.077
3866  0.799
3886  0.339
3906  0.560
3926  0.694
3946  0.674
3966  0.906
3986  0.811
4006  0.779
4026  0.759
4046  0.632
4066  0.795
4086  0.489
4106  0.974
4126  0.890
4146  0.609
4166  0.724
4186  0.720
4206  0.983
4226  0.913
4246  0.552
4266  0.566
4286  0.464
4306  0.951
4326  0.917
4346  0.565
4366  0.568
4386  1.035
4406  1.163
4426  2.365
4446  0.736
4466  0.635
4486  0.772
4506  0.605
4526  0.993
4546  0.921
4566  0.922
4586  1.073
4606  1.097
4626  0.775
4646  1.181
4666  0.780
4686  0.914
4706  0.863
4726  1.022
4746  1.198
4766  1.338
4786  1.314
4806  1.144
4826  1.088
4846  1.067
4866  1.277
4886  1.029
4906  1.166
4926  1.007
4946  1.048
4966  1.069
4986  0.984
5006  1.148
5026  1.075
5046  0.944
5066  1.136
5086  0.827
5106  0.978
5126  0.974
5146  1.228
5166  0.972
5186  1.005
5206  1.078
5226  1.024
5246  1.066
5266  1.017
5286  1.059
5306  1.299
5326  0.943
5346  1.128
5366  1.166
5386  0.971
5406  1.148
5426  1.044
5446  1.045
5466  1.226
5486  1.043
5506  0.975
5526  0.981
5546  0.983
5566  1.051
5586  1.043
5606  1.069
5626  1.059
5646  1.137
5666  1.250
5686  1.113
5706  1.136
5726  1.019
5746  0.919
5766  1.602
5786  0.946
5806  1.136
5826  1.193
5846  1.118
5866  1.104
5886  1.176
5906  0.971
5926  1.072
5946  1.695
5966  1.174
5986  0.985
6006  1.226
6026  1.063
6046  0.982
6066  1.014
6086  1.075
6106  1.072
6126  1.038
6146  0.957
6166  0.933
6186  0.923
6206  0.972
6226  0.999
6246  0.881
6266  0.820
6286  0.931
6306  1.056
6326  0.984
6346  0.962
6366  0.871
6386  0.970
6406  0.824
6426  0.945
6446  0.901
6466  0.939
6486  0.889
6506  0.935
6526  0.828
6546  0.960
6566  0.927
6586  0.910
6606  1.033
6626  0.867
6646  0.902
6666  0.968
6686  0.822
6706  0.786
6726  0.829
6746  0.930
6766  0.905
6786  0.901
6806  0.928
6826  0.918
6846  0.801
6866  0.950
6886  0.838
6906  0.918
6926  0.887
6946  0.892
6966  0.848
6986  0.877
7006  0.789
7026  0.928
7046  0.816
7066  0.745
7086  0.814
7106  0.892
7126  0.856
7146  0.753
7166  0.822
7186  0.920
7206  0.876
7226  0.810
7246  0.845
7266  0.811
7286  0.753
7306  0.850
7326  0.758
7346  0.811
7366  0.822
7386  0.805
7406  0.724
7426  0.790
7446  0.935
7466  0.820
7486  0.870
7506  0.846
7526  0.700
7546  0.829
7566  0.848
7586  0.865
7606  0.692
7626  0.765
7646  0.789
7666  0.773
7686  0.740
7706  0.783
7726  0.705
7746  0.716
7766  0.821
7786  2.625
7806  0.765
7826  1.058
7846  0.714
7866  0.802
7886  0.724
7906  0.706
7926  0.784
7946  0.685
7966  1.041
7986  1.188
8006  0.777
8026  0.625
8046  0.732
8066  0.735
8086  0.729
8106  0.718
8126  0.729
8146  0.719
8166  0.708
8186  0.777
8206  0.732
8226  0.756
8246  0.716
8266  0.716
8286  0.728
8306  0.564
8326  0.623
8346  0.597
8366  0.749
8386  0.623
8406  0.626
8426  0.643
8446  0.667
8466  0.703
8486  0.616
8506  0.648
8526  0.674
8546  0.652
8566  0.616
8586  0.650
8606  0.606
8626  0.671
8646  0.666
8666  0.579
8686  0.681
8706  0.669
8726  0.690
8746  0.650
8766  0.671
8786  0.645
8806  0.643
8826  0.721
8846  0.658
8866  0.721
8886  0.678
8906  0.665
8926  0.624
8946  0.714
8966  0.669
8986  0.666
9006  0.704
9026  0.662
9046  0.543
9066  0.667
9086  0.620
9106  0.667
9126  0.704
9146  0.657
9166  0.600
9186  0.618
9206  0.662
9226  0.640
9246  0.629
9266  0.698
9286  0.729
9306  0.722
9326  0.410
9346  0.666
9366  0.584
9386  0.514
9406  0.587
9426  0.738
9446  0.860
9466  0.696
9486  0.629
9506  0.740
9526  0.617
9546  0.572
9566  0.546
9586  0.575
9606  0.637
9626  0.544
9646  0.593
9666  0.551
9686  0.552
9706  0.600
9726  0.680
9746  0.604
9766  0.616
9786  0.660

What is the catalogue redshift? 0.19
